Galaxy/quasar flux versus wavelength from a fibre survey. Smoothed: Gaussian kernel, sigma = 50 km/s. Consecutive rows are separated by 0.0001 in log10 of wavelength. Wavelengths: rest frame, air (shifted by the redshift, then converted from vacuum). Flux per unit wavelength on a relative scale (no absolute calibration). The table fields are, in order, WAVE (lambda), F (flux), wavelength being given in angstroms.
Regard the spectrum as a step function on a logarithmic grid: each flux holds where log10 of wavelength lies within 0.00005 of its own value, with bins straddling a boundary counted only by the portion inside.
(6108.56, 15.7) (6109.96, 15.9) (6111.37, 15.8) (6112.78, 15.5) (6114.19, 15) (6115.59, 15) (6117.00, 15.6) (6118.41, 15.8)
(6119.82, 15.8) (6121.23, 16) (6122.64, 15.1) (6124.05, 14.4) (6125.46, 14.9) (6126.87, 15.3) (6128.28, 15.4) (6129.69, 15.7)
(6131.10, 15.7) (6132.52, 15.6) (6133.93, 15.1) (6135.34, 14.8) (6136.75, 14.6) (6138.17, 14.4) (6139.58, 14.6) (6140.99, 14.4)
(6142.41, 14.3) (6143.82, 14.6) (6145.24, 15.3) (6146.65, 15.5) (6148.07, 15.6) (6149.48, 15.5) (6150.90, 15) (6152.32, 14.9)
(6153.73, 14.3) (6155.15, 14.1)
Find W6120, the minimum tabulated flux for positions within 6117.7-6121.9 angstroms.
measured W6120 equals 15.8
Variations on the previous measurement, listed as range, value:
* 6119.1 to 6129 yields 14.4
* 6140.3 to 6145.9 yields 14.3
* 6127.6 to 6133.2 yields 15.4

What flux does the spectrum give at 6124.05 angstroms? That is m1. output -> 14.4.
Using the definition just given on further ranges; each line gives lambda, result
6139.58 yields 14.6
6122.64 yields 15.1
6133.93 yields 15.1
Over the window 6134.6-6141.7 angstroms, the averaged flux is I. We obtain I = 14.6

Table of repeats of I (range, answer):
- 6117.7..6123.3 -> 15.7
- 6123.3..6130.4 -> 15.2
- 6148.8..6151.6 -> 15.2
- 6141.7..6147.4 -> 14.9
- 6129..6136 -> 15.4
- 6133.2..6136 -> 15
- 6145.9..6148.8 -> 15.6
